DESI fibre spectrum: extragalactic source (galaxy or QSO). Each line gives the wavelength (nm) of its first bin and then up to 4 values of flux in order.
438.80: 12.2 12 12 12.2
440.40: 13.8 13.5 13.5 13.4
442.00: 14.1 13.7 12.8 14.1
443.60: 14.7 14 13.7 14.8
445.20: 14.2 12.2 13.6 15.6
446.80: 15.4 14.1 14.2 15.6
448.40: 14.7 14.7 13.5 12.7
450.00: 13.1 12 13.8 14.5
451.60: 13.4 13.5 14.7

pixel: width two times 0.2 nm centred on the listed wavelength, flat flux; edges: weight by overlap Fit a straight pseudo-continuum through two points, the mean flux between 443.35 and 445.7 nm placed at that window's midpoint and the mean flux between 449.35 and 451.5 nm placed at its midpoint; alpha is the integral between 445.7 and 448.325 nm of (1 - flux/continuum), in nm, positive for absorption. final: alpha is -0.19 nm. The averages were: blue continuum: 14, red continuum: 13.2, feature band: 14.7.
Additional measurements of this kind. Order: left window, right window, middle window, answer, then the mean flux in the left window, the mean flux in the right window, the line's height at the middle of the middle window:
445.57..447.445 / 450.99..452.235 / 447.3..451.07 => 0.07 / 14.4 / 13.8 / 14.1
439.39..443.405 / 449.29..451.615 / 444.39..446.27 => -0.07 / 13.3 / 13.2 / 13.3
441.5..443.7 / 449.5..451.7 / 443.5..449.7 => -0.33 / 13.8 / 13.3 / 13.5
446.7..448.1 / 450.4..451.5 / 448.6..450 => 0.06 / 14.7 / 13.7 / 14.2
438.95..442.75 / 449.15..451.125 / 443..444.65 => -0.13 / 13.1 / 13.1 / 13.1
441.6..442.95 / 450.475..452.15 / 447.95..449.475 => -0.09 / 13.5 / 13.7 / 13.6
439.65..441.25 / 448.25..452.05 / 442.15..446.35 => -0.18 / 13.1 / 13.6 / 13.3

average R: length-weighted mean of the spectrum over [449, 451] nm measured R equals 13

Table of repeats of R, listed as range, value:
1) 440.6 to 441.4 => 13.5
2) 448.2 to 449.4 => 14.3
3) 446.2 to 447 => 15.5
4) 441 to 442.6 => 13.7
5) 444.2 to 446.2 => 13.7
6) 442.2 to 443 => 13.2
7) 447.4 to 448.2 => 14.9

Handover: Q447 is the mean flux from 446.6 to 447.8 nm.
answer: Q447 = 14.6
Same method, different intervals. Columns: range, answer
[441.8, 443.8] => 13.9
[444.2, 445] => 14.2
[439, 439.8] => 12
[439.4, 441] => 12.9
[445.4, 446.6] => 13.8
